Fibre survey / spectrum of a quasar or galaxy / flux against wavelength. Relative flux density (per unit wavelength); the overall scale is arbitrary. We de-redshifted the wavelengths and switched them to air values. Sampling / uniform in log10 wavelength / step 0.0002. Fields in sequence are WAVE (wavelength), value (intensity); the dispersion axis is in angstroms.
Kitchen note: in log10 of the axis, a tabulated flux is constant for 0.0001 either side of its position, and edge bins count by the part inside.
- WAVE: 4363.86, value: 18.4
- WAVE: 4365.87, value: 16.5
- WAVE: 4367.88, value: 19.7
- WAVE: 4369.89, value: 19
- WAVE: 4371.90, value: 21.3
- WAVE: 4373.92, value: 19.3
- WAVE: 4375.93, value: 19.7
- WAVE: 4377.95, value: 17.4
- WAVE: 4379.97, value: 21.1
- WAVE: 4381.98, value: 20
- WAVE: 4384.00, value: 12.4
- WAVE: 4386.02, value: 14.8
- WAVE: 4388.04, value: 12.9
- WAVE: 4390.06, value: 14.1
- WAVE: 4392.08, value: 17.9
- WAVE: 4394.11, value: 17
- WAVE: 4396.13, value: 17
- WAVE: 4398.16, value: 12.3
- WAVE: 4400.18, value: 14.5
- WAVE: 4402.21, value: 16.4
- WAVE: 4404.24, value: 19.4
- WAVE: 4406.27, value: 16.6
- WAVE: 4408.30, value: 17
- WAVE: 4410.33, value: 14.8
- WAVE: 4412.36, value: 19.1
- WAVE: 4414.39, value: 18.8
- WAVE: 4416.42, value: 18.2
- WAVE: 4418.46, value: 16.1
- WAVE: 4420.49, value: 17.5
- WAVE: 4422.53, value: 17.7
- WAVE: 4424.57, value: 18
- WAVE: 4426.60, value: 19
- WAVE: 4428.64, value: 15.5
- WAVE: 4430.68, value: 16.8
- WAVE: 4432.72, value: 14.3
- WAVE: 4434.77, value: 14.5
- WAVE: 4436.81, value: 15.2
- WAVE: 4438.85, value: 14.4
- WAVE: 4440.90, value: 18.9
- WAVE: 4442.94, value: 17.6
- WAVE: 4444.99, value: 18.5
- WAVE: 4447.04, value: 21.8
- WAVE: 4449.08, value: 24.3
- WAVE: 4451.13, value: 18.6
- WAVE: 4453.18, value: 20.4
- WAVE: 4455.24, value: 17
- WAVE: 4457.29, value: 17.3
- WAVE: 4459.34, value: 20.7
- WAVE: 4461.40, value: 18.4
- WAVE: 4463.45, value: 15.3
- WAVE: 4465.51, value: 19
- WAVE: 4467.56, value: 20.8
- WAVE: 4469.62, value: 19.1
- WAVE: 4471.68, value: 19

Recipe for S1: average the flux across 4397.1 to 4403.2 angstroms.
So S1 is 14.4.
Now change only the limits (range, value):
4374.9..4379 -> 18.6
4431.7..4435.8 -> 14.4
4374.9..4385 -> 18.1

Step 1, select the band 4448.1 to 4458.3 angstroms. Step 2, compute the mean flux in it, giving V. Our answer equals 19.5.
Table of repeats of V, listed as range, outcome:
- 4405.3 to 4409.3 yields 16.8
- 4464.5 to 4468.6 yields 19.9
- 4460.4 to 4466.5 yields 17.6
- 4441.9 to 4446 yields 18.1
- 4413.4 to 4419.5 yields 17.7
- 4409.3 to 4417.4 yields 17.7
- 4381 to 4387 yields 15.7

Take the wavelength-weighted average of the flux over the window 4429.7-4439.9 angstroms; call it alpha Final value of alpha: 15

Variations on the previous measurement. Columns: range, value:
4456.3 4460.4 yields 19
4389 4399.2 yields 15.6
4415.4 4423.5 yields 17.4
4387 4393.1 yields 15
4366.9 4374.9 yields 19.8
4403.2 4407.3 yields 18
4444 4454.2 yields 20.7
